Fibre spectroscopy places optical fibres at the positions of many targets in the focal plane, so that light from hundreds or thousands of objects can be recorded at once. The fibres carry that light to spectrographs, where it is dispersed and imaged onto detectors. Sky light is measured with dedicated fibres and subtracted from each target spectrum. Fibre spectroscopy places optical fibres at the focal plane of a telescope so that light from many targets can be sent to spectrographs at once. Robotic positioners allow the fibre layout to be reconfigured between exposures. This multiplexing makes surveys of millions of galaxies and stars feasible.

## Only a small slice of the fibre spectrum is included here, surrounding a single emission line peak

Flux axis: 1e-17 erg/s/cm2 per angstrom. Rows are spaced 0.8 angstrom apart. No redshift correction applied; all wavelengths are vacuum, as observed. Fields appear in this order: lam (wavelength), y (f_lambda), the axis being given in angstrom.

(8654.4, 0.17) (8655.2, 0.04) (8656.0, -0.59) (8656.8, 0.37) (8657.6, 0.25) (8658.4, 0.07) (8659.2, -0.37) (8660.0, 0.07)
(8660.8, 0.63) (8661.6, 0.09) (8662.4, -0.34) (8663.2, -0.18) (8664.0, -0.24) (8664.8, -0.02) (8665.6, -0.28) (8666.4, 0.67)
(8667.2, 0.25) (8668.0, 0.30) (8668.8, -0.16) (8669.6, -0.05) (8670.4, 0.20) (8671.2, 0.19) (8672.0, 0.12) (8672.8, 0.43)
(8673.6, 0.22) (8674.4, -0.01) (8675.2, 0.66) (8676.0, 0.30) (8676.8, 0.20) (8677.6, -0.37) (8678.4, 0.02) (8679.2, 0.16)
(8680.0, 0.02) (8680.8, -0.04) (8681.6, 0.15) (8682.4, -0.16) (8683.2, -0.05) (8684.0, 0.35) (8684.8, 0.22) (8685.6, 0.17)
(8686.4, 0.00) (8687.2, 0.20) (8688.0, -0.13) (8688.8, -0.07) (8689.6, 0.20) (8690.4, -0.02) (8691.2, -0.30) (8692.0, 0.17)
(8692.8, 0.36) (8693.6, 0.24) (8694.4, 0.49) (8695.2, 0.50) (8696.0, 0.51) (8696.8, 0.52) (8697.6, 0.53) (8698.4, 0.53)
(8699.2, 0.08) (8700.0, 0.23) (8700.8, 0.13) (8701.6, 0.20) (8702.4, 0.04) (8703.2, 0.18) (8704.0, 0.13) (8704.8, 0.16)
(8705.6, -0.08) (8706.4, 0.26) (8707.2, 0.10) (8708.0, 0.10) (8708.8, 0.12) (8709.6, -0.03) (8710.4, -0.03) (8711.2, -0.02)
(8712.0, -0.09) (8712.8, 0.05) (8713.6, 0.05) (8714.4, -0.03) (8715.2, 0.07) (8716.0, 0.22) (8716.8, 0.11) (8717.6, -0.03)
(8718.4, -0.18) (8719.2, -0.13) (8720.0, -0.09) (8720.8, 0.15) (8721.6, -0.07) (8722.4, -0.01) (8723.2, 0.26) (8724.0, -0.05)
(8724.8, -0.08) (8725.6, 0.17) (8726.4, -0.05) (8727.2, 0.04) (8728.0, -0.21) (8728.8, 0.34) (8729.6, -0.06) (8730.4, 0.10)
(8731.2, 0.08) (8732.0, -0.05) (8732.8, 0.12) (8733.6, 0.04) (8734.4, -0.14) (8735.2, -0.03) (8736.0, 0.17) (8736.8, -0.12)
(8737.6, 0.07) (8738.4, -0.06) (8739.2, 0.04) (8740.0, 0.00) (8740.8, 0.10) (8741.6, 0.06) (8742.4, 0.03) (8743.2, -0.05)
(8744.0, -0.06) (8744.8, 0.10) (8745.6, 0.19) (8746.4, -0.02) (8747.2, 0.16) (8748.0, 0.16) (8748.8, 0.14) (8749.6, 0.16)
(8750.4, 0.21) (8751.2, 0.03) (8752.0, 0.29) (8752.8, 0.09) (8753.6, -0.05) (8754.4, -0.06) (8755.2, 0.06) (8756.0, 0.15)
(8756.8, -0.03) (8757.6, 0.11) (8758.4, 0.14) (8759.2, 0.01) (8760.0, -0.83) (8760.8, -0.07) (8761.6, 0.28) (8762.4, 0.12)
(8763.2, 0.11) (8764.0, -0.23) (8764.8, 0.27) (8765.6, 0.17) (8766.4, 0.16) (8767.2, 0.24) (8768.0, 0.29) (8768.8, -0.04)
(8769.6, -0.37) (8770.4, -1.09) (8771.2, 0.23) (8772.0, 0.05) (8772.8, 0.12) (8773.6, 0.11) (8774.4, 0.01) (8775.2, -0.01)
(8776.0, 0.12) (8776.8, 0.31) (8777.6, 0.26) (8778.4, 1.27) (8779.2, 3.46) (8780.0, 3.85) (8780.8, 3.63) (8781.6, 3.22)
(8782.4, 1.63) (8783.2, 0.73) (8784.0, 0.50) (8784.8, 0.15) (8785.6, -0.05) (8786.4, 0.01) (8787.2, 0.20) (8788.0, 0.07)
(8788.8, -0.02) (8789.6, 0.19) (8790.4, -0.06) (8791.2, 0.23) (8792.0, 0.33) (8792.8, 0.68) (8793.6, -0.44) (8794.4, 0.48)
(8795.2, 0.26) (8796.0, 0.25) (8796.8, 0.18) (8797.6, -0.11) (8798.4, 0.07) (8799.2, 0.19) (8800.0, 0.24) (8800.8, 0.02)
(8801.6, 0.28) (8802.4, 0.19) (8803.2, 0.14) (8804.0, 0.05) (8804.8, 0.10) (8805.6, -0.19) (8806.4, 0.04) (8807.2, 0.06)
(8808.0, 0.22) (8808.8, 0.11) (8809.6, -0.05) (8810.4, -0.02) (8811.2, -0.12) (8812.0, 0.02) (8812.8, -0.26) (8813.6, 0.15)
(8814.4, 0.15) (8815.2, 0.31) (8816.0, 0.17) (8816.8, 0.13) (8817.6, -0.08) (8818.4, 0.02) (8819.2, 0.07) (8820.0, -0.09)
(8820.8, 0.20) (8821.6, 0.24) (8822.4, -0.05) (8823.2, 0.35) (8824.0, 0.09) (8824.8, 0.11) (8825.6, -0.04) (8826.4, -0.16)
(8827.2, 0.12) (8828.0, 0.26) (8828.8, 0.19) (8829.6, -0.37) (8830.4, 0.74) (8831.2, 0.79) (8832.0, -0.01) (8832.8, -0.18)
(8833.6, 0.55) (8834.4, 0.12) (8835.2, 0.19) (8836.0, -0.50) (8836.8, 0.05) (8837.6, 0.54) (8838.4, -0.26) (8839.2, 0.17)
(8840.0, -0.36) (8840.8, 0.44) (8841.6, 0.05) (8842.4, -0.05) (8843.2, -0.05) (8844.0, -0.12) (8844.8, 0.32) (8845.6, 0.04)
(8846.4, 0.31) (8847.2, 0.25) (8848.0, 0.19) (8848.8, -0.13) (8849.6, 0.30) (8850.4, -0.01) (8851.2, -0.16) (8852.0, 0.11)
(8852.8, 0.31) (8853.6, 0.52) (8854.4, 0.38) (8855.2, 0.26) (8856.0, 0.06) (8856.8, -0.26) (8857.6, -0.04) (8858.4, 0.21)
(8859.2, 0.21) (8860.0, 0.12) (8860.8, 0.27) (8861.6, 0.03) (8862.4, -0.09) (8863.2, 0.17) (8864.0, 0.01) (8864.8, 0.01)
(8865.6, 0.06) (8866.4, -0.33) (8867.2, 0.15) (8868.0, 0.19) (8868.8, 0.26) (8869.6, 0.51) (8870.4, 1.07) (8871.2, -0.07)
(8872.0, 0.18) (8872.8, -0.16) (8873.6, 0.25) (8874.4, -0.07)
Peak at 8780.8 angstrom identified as [O III]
